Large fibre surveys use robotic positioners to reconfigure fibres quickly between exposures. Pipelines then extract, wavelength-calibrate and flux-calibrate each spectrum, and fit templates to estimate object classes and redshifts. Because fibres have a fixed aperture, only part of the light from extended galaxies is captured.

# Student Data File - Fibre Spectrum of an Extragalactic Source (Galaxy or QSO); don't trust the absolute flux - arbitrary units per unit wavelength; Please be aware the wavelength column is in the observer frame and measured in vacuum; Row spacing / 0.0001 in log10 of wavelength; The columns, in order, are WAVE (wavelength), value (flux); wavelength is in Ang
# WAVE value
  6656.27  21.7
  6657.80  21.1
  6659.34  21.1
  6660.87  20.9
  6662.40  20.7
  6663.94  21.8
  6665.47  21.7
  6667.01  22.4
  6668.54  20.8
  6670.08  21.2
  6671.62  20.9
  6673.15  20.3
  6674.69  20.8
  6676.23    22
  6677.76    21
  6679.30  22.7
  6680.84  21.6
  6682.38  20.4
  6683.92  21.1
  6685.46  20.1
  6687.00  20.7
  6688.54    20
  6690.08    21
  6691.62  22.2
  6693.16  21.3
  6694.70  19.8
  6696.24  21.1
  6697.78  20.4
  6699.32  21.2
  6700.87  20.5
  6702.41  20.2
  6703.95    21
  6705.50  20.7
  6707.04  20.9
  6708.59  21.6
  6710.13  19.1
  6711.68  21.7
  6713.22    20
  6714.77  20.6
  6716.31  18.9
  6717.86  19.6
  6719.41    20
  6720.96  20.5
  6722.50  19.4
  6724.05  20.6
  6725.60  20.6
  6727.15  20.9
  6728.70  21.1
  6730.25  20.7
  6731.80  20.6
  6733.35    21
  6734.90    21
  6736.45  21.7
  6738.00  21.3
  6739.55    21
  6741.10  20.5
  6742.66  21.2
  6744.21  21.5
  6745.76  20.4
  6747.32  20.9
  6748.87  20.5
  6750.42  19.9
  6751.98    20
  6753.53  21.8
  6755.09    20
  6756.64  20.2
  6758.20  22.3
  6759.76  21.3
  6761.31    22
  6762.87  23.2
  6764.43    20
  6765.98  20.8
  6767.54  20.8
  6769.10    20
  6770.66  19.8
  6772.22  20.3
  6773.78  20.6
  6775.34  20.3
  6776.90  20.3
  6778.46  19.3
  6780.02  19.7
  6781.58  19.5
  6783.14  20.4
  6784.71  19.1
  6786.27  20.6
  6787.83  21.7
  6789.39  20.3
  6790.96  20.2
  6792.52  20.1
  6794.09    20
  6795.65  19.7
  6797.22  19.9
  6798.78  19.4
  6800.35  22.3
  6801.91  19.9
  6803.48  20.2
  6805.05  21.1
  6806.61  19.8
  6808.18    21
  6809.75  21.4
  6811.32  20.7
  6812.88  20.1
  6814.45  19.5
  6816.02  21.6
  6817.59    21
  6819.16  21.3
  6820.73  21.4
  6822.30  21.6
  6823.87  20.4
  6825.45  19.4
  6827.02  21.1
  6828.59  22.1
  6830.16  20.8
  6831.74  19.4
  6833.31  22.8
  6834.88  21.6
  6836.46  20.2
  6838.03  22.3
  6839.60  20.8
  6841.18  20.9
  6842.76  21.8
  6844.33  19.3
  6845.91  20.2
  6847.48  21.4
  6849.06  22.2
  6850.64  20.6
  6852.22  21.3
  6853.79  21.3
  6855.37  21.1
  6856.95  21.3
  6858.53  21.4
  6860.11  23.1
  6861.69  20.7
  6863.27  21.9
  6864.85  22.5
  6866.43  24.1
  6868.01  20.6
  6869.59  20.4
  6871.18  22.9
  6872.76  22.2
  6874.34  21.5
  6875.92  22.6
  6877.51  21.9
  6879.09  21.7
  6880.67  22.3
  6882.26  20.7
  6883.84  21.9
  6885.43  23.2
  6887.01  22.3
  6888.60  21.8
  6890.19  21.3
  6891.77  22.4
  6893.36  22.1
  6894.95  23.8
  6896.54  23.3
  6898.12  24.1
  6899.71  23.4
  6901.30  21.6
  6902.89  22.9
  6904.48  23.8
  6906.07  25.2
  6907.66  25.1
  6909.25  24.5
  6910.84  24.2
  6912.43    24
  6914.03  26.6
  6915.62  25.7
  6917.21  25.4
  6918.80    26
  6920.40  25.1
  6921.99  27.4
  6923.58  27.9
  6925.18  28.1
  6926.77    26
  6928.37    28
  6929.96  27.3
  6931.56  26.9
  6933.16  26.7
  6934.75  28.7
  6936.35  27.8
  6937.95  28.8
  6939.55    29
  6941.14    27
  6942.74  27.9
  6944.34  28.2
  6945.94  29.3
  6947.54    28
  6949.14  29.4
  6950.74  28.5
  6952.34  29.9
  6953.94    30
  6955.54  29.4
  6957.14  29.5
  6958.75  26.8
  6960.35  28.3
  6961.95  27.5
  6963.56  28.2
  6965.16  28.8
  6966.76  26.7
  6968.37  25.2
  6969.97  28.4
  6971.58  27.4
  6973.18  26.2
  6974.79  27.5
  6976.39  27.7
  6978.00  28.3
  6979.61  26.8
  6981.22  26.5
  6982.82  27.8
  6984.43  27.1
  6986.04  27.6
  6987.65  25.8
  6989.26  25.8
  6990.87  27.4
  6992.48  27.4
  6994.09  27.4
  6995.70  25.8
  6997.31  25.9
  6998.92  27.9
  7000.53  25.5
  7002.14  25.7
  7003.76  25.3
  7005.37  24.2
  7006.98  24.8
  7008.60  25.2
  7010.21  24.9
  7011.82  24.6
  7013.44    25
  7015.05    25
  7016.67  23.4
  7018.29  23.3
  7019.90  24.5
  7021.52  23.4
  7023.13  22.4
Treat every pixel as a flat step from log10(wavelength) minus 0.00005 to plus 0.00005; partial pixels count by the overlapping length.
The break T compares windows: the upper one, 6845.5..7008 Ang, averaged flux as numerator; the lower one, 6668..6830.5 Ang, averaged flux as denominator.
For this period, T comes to 1.22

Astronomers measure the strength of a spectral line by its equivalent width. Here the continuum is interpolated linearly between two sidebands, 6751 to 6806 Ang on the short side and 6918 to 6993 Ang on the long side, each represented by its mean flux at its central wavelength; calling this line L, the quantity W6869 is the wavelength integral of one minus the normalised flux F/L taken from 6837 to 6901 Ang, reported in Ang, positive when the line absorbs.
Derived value 6.1 Ang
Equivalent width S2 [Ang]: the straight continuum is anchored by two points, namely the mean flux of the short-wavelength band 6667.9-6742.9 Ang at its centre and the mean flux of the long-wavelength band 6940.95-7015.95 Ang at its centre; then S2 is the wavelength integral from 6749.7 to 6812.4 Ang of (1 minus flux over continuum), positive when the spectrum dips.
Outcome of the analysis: 5.6 Ang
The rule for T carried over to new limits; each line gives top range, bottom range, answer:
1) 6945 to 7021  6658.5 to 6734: 1.29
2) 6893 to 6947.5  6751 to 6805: 1.27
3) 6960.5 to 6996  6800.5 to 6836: 1.30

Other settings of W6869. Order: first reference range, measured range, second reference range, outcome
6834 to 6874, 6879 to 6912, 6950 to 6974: 1.41 Ang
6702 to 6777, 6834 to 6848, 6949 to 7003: 1.57 Ang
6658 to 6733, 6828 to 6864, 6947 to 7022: 3.99 Ang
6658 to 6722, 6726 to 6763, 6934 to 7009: 1.86 Ang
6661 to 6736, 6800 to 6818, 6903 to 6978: 2.33 Ang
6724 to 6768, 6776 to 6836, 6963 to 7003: 5.19 Ang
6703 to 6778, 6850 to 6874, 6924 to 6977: 3.09 Ang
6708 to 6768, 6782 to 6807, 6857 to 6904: 1.22 Ang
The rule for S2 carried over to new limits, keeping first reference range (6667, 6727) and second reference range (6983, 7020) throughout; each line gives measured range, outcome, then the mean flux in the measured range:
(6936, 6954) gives -2.8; 28.6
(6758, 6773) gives 0.6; 21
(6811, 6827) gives 1.4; 20.7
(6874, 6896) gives 1.5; 22.1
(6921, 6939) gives -2.3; 27.6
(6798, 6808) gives 0.9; 20.5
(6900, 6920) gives -0.3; 24.6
